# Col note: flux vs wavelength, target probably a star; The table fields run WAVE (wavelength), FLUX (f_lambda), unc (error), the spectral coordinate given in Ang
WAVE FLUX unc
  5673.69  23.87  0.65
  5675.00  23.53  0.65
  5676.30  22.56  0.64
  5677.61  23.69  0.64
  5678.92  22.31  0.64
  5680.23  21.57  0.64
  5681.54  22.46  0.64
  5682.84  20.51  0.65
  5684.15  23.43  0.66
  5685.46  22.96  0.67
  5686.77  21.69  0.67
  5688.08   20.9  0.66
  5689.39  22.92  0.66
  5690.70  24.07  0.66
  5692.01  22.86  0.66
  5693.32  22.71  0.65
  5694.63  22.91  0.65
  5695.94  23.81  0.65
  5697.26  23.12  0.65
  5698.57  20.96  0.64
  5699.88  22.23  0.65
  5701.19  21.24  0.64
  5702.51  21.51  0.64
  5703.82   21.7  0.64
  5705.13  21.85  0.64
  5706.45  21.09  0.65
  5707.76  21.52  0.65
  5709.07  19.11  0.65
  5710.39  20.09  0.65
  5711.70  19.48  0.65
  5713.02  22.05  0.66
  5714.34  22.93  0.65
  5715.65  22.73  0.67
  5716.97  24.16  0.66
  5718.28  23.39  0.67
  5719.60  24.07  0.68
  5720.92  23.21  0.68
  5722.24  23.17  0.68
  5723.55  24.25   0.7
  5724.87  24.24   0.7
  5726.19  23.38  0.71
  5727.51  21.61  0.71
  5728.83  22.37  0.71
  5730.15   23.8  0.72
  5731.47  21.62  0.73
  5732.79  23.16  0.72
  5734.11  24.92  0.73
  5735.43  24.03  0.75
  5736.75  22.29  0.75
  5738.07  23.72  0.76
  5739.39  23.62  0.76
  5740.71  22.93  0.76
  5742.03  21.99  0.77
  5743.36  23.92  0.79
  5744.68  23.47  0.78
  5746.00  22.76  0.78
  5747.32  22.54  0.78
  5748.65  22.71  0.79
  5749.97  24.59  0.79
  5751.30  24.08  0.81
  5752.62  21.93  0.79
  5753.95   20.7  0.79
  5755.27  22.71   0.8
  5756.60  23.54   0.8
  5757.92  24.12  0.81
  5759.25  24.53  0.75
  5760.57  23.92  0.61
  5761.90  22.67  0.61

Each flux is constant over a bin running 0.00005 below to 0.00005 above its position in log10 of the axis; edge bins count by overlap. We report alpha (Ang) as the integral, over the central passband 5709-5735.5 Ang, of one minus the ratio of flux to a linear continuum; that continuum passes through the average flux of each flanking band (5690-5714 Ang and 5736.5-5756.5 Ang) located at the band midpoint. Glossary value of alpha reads -0.6 Ang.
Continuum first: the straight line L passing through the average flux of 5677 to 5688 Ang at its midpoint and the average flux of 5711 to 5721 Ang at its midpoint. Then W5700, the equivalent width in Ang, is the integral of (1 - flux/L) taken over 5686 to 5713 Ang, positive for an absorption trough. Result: 0.8 Ang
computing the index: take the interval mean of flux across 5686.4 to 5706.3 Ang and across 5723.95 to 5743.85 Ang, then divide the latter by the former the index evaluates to 1.04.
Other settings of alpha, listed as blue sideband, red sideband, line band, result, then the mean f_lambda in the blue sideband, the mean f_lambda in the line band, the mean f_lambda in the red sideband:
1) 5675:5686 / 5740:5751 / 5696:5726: 0.74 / 22.5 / 22.2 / 23.1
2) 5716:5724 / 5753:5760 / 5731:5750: 0.13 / 23.7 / 23.2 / 23.1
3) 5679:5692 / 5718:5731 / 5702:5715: 1.00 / 22.3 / 21.1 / 23.3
